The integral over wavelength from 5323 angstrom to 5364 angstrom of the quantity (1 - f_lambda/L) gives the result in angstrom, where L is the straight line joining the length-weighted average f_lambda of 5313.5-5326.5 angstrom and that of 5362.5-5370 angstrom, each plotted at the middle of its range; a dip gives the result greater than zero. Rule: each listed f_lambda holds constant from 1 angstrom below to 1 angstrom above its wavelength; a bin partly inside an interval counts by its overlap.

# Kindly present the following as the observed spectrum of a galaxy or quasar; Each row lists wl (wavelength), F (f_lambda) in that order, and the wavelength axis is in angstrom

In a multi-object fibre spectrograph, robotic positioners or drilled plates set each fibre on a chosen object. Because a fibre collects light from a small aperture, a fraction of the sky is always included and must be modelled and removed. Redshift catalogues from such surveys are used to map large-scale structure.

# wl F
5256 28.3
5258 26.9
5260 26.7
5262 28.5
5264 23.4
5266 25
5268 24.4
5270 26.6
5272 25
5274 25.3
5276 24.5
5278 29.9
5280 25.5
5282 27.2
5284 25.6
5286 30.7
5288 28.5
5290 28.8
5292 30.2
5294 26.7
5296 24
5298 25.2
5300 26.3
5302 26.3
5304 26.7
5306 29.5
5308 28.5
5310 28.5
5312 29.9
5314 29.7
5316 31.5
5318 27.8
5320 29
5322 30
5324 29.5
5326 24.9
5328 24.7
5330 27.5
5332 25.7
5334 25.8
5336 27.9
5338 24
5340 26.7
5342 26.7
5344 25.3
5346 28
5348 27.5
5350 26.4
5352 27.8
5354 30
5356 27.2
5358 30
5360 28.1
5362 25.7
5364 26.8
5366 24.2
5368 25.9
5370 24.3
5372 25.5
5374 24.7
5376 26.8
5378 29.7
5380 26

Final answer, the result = 0.3 angstrom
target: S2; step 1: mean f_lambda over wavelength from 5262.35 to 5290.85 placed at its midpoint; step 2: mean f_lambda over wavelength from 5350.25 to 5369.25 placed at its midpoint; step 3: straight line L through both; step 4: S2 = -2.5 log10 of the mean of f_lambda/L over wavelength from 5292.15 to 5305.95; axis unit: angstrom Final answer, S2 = 0.013 mag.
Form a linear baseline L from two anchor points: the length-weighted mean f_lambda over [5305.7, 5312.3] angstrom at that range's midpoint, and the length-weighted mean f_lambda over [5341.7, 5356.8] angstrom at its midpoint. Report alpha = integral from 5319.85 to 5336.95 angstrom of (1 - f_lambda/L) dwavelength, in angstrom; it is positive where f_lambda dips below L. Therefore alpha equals 0.7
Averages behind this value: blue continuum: 29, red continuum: 27.4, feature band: 27.1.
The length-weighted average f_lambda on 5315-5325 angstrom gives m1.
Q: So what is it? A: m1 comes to 29.6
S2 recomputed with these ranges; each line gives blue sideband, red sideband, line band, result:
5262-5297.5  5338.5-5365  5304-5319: -0.09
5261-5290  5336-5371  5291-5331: -0.05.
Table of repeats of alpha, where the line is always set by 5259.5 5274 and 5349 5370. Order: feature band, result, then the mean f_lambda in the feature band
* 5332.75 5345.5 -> 0.3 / 26.1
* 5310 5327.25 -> -1.6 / 28.9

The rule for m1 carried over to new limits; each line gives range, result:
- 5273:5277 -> 24.9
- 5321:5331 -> 27.3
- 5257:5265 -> 26.4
